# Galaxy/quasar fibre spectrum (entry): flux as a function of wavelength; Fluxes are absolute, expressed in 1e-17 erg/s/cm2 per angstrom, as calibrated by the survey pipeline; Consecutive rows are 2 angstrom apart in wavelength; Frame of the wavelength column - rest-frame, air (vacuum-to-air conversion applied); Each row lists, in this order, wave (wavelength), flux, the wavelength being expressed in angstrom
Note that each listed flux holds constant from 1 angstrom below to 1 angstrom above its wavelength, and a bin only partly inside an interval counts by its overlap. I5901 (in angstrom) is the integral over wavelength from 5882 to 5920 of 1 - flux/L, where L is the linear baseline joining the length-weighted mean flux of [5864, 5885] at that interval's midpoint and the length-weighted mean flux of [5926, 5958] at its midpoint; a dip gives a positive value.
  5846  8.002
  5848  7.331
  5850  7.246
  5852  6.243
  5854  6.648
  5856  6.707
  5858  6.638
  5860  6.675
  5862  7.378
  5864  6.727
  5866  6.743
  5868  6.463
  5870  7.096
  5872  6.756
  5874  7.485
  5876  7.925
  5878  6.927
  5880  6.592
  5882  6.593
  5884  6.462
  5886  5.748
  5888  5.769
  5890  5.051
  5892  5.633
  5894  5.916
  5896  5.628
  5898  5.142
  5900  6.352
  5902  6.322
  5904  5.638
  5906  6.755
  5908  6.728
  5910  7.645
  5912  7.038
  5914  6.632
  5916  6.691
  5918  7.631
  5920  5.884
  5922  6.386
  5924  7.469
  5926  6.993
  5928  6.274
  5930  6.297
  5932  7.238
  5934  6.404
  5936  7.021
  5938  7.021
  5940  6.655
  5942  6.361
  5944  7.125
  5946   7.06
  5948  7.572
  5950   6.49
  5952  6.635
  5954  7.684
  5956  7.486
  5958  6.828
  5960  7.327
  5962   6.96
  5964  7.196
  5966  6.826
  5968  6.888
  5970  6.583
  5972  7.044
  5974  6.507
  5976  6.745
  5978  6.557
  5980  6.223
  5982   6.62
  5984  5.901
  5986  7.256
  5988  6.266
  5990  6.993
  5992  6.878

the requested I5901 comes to 3.5 angstrom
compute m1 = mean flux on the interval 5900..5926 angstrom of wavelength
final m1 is 6.73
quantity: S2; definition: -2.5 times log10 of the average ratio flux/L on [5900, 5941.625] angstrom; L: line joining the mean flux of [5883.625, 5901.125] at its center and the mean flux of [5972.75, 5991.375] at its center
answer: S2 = -0.12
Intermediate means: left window 5.72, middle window 6.72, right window 6.58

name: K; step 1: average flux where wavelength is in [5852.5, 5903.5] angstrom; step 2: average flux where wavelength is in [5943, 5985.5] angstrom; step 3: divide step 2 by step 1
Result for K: 1.1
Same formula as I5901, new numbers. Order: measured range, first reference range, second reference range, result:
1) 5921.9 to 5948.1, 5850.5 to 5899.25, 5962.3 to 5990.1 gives -1.0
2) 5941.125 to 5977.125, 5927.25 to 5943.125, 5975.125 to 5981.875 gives -2.1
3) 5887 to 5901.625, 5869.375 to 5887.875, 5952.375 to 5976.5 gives 2.5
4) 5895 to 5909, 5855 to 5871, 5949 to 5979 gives 1.6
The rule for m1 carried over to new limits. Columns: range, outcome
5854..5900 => 6.46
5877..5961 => 6.6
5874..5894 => 6.34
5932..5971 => 6.96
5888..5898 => 5.54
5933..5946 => 6.79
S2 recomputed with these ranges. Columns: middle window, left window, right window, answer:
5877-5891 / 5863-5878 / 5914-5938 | 0.13 mag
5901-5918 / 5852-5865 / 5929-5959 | 0.02 mag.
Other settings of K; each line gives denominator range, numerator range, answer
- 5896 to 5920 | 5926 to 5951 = 1.04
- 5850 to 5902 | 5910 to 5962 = 1.07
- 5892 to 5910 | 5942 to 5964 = 1.16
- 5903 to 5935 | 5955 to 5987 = 1.01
